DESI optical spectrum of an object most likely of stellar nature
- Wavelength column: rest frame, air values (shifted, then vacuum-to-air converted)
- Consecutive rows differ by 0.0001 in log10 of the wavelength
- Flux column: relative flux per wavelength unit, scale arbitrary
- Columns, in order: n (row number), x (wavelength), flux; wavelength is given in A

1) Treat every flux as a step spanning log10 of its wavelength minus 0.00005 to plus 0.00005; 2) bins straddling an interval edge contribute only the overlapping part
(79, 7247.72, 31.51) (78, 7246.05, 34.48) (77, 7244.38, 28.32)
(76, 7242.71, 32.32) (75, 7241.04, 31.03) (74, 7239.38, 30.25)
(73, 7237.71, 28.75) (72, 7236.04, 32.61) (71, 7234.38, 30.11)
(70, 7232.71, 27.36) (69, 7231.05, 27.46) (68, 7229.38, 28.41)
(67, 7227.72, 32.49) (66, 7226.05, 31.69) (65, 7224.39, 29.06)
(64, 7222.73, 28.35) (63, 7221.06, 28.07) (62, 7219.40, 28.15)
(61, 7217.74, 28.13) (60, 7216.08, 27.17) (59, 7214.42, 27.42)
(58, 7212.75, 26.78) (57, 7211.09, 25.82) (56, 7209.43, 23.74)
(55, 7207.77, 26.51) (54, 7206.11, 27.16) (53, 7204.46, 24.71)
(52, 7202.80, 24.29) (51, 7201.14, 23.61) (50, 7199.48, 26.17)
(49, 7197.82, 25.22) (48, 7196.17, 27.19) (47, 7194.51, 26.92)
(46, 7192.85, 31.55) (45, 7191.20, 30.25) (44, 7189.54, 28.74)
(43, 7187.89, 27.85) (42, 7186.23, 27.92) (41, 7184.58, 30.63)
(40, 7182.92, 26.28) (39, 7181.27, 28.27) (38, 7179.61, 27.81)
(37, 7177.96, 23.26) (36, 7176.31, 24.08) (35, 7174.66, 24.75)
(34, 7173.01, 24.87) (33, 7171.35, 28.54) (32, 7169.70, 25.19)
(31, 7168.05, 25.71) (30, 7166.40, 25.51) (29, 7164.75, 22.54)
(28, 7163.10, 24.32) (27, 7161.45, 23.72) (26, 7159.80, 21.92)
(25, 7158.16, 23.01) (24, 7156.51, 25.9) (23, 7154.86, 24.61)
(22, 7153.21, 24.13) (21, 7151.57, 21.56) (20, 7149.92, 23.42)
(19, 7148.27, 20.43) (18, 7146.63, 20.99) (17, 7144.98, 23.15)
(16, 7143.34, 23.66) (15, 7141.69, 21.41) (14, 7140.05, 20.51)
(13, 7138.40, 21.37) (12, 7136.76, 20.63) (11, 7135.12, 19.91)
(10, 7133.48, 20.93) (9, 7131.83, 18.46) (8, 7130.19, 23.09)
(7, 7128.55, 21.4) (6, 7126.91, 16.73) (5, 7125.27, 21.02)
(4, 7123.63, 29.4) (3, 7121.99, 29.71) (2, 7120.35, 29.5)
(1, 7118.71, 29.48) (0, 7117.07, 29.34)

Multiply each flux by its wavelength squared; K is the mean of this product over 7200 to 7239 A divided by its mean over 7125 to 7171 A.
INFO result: 1.26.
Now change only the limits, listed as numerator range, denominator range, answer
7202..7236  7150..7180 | 1.15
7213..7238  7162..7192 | 1.11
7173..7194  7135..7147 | 1.29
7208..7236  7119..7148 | 1.28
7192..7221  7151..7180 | 1.10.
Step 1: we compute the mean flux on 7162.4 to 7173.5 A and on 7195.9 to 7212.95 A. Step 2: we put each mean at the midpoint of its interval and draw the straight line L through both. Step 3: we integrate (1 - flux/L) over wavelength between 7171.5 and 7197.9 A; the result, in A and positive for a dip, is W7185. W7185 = -2.0 A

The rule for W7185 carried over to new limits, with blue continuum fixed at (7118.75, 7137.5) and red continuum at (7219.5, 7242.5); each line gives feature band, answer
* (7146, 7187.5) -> 1.3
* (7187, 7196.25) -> -0.6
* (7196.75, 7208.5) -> 1.0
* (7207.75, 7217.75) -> 0.8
